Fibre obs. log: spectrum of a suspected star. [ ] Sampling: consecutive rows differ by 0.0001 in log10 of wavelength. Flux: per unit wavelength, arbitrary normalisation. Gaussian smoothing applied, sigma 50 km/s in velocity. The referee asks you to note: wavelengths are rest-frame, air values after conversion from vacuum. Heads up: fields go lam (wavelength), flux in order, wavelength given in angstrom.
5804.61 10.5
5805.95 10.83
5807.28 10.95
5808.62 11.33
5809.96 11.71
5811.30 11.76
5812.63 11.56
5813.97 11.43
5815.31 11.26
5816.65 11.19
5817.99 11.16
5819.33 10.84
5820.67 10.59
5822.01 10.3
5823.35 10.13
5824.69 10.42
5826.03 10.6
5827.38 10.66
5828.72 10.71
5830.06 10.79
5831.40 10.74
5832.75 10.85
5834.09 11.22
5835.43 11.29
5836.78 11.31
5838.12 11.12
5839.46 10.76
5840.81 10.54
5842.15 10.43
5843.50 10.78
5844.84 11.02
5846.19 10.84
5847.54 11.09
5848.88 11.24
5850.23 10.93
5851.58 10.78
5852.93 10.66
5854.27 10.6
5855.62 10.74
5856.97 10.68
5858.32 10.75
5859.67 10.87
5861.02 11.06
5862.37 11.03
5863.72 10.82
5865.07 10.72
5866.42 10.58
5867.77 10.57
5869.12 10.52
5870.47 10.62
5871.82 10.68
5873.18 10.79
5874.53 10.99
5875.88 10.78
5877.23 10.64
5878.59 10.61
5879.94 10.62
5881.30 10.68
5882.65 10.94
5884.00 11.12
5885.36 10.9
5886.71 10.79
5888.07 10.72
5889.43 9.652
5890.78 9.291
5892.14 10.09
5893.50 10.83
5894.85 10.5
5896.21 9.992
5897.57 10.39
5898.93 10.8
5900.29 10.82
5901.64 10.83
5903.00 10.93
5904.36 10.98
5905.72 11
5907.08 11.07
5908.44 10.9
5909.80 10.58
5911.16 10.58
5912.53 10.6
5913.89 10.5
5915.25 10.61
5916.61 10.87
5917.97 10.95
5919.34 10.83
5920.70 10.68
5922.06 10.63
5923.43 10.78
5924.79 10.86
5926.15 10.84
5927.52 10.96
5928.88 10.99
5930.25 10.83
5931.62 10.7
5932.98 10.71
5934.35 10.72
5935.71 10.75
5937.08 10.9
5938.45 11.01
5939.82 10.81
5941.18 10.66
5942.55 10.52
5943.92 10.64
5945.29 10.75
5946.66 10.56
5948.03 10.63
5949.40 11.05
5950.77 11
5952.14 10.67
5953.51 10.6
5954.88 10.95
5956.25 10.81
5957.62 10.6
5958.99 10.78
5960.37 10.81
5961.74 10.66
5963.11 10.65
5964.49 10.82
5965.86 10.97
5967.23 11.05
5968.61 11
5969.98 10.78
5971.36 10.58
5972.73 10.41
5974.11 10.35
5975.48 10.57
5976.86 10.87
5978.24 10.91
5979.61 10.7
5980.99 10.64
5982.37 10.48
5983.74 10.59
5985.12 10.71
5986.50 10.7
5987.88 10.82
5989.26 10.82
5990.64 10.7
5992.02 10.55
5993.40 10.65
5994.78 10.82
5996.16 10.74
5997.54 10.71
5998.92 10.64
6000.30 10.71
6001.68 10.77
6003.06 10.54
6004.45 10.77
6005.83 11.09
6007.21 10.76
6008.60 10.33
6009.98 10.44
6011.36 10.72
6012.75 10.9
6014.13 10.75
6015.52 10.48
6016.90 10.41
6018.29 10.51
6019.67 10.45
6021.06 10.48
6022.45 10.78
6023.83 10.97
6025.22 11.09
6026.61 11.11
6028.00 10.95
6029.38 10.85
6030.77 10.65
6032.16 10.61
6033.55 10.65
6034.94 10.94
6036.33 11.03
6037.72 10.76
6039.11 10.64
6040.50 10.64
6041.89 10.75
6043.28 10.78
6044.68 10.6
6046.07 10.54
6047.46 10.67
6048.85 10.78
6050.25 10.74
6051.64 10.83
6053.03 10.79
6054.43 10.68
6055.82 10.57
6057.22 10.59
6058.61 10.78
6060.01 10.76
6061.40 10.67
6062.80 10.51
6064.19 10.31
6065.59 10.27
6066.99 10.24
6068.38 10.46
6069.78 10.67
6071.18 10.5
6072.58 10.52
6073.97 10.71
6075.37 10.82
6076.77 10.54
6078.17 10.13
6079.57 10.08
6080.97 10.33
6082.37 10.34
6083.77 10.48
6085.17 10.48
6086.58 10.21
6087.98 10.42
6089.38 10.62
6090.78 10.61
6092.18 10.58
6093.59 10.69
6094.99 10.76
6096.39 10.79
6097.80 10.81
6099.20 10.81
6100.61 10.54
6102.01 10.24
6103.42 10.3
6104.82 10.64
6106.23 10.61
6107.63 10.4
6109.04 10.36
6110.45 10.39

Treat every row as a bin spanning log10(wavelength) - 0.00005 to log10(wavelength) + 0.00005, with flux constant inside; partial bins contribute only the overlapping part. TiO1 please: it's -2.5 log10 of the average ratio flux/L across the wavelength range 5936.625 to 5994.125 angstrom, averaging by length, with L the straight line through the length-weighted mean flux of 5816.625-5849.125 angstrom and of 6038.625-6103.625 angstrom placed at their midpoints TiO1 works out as -0.01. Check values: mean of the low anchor 10.8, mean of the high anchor 10.6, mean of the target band 10.7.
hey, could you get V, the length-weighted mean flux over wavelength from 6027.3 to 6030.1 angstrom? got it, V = 10.9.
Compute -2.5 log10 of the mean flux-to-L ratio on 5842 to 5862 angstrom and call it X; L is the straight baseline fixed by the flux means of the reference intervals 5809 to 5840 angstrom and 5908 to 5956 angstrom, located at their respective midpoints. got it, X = 0.008 mag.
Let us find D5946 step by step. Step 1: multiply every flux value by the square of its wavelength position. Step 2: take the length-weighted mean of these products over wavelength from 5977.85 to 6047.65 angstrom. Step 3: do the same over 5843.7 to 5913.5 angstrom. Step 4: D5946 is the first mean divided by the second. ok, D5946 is 1.05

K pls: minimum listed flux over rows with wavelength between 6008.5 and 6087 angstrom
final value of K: 10.08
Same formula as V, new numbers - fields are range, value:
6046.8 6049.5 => 10.7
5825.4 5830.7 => 10.7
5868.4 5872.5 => 10.6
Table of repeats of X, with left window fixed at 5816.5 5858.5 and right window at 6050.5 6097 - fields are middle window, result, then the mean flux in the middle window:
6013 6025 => 0.00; 10.6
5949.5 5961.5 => -0.01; 10.8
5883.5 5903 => 0.03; 10.5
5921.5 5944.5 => -0.01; 10.8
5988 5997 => -0.01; 10.7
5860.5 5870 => 0.00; 10.8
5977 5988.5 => -0.01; 10.7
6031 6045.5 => -0.02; 10.7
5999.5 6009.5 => -0.01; 10.7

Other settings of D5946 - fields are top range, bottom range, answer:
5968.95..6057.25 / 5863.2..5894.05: 1.06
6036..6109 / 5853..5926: 1.05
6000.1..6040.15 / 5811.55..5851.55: 1.05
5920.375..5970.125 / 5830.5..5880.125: 1.03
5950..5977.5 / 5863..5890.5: 1.04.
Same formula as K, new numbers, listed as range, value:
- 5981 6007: 10.48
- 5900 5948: 10.5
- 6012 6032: 10.41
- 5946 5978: 10.35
